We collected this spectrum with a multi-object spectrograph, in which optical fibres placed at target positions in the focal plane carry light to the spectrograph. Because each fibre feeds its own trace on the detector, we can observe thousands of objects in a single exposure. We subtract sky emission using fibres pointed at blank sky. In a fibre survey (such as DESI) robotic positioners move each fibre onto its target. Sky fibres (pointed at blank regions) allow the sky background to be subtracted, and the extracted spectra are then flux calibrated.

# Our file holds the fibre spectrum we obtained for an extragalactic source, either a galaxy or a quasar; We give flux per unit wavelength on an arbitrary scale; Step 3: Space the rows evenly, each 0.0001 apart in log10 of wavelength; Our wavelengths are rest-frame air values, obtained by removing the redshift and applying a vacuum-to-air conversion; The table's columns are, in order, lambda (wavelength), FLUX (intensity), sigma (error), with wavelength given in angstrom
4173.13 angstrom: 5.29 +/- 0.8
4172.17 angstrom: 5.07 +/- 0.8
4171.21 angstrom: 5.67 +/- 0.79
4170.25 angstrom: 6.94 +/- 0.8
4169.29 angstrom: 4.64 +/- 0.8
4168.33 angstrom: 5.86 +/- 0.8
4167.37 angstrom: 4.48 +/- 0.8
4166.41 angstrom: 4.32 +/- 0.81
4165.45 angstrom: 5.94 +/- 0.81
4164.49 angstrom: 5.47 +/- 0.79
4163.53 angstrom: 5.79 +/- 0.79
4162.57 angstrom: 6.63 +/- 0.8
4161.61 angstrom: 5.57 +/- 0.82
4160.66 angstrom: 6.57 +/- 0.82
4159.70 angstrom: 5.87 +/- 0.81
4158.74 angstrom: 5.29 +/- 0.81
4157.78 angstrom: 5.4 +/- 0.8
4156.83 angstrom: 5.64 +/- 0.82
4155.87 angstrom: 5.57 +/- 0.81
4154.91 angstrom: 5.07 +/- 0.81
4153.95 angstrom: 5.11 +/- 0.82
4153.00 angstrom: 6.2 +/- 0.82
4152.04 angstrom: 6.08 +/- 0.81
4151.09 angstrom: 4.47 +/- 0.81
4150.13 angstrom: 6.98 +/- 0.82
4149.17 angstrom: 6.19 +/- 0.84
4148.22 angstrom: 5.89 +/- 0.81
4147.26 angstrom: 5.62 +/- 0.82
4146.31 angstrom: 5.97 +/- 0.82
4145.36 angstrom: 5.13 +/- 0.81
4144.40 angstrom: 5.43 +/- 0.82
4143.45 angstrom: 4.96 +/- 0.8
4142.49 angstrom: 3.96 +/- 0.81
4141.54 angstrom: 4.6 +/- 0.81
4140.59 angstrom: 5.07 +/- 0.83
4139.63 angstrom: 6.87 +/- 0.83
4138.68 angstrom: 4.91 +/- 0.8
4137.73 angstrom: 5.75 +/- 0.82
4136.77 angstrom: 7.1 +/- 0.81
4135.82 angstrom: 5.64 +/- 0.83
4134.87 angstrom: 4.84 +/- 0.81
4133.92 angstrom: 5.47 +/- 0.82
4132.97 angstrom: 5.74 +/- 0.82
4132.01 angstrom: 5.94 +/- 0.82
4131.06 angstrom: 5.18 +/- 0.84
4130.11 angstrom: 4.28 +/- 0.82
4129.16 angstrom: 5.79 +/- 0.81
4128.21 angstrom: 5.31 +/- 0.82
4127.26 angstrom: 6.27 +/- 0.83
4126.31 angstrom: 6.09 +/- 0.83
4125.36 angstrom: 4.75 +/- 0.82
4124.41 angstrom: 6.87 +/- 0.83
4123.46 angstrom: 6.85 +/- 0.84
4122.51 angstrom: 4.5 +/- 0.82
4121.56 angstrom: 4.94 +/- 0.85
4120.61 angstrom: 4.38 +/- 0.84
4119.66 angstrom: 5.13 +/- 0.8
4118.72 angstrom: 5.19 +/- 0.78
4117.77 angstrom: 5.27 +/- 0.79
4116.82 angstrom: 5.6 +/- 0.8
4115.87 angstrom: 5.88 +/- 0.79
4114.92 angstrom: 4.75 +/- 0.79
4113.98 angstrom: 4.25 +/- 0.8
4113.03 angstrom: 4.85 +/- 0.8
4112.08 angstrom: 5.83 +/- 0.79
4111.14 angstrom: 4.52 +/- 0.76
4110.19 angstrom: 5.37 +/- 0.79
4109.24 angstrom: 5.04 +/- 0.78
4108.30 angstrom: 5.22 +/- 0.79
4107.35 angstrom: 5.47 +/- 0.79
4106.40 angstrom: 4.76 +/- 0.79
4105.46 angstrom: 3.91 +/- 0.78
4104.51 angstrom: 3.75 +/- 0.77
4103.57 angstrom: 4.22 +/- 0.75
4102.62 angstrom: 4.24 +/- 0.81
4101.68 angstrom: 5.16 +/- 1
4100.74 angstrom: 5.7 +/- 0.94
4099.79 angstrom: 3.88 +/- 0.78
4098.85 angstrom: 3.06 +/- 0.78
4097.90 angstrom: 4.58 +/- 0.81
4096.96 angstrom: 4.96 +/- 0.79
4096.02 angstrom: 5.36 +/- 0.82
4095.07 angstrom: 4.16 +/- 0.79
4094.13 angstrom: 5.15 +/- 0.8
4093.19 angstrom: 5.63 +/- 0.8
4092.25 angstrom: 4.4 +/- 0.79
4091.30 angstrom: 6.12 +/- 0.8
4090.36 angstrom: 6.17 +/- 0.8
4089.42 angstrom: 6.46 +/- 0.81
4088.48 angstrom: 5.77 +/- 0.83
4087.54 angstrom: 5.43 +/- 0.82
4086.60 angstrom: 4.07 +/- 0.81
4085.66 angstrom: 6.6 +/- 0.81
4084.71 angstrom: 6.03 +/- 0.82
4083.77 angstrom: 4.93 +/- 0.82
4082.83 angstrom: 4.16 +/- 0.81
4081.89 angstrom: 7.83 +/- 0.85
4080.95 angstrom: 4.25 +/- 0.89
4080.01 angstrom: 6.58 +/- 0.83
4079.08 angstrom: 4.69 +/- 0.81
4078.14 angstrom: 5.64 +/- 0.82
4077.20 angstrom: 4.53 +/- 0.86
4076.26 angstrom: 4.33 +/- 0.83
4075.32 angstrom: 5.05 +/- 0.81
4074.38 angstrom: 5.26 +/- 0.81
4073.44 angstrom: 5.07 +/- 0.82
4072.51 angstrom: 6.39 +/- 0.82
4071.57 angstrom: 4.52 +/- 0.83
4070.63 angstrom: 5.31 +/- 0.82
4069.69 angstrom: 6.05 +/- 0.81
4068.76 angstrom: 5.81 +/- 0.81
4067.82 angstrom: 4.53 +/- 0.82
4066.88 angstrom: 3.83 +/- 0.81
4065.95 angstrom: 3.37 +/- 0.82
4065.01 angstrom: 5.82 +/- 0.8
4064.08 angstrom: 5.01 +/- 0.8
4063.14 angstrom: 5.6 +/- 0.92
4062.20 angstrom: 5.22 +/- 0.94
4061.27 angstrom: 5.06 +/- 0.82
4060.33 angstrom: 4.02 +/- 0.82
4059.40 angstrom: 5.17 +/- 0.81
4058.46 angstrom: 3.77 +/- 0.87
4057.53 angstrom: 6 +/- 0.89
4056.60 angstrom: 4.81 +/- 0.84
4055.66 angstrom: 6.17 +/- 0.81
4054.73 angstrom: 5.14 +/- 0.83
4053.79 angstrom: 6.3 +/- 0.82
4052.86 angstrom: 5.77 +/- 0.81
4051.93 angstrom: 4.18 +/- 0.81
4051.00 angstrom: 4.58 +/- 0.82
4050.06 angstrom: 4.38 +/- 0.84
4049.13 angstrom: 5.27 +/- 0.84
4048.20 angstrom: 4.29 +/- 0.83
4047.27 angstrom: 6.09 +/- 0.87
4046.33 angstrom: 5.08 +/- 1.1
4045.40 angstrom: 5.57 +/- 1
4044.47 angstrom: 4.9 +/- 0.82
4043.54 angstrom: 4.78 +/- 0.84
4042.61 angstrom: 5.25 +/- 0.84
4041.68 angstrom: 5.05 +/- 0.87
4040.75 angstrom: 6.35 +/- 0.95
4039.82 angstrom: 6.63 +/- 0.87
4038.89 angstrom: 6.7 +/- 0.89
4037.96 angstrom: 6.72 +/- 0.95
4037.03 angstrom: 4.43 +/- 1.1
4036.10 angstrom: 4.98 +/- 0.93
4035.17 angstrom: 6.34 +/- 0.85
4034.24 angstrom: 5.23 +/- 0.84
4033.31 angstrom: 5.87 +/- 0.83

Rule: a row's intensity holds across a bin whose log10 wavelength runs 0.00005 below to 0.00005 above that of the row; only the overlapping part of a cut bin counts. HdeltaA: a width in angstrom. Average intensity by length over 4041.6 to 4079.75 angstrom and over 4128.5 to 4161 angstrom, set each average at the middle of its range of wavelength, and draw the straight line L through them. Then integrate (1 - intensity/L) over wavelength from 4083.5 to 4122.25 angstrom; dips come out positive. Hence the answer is 2.0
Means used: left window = 5.07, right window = 5.54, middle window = 5.03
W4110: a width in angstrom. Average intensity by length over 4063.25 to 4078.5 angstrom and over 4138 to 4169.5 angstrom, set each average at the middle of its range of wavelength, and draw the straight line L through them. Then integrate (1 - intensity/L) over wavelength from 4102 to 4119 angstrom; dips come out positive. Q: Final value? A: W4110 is 1.2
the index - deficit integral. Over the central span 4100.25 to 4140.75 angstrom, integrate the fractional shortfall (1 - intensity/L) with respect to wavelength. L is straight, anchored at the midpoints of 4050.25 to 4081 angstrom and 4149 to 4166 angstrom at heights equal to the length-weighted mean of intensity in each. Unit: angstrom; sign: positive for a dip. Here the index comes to 1.6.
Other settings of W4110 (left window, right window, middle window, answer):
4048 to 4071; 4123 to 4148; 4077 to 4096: -0.83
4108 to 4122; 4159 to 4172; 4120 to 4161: -1.34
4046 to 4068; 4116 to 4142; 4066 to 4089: -0.52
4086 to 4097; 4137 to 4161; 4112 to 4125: 0.37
